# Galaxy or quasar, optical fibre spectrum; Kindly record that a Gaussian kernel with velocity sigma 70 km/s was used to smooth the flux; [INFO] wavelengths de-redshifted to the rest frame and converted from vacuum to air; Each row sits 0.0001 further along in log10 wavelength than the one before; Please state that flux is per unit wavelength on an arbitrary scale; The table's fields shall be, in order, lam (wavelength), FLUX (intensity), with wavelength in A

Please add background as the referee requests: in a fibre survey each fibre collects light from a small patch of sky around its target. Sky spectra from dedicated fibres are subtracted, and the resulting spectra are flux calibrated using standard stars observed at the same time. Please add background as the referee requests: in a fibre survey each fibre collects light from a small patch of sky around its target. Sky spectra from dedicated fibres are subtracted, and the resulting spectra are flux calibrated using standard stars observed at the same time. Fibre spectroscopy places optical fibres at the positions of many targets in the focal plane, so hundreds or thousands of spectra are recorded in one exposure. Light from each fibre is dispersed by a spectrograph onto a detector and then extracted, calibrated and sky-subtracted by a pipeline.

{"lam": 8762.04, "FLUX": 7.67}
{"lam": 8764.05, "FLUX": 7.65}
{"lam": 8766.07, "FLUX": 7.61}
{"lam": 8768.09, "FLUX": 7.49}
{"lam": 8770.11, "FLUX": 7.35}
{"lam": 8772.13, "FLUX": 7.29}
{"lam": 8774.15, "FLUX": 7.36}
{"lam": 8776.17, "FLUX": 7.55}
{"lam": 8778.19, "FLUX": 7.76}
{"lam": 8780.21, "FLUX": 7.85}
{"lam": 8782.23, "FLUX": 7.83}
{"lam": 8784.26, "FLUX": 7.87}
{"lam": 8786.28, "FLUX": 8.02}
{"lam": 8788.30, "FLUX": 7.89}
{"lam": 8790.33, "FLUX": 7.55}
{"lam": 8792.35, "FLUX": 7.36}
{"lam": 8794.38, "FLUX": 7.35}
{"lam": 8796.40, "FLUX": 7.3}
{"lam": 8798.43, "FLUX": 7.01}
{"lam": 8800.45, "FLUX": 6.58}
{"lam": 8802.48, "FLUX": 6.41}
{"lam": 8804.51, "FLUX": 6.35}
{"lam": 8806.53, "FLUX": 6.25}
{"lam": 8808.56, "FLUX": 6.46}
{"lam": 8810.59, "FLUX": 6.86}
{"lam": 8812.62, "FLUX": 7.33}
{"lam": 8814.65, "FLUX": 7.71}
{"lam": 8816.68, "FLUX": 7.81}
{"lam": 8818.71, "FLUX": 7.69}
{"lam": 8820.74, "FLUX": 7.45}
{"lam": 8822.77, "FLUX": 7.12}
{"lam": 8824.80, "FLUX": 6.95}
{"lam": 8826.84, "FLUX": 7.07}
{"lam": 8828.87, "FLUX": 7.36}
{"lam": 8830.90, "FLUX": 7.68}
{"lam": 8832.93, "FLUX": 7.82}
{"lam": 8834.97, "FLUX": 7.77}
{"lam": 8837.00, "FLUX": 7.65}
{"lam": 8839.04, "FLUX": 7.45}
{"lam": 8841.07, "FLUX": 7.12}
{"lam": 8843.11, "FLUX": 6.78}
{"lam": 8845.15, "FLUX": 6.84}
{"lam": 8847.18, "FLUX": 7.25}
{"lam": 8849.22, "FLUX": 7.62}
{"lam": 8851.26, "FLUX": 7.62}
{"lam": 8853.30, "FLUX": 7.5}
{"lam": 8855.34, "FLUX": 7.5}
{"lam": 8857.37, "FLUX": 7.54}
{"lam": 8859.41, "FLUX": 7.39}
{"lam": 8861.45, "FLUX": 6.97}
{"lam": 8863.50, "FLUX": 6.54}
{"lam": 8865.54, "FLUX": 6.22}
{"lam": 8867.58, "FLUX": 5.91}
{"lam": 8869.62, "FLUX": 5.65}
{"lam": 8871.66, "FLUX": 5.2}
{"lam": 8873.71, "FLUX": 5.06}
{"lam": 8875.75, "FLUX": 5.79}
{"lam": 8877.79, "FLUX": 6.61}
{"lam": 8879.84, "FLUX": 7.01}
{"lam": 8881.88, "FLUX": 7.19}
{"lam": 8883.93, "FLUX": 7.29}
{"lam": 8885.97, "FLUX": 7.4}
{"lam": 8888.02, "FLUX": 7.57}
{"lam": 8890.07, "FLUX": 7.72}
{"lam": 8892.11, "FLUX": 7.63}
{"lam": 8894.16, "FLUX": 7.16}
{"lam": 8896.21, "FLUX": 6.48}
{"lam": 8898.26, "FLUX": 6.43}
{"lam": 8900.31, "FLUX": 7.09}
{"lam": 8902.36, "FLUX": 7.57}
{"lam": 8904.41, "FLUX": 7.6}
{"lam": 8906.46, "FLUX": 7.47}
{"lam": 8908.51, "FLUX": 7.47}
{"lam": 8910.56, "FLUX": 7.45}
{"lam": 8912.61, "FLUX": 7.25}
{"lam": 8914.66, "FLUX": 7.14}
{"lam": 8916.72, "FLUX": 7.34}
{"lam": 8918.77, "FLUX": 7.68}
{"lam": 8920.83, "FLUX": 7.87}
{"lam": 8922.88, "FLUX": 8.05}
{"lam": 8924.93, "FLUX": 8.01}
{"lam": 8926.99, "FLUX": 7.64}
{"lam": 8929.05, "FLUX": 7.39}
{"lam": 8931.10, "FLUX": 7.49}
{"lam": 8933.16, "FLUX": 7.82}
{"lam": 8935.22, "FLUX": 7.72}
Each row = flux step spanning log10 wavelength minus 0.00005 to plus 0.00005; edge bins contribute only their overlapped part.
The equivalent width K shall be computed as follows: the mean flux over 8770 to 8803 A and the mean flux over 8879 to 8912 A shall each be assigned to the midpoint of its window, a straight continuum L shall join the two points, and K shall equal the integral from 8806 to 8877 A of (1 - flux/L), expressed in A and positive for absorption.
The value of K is 3.53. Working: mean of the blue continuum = 7.45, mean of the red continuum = 7.29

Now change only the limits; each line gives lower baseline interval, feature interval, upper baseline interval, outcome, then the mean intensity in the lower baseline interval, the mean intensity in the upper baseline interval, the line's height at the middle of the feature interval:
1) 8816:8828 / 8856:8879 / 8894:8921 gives 3.2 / 7.33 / 7.27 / 7.3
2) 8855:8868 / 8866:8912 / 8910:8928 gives 2.5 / 6.88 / 7.61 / 7.23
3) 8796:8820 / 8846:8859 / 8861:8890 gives -1.6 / 6.98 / 6.49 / 6.65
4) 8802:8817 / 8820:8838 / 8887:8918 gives -1.2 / 6.87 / 7.29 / 6.96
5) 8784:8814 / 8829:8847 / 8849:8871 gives -1.1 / 7.09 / 6.9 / 6.97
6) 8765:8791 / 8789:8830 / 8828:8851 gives 2.3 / 7.65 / 7.4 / 7.52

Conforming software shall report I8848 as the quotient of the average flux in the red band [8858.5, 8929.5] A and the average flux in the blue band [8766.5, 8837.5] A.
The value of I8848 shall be 1.0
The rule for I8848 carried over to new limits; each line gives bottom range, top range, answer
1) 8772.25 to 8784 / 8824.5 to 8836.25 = 0.98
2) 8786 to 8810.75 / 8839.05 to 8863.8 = 1.03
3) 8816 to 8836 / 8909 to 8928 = 1.02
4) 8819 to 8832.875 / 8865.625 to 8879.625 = 0.79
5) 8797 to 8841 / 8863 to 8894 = 0.92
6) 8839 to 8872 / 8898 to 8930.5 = 1.08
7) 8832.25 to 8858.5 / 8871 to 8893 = 0.92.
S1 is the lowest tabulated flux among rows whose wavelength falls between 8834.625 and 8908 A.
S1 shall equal 5.06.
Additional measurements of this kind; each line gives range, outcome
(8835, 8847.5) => 6.78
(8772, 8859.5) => 6.25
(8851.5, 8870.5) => 5.65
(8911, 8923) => 7.14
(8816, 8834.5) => 6.95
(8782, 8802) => 6.58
